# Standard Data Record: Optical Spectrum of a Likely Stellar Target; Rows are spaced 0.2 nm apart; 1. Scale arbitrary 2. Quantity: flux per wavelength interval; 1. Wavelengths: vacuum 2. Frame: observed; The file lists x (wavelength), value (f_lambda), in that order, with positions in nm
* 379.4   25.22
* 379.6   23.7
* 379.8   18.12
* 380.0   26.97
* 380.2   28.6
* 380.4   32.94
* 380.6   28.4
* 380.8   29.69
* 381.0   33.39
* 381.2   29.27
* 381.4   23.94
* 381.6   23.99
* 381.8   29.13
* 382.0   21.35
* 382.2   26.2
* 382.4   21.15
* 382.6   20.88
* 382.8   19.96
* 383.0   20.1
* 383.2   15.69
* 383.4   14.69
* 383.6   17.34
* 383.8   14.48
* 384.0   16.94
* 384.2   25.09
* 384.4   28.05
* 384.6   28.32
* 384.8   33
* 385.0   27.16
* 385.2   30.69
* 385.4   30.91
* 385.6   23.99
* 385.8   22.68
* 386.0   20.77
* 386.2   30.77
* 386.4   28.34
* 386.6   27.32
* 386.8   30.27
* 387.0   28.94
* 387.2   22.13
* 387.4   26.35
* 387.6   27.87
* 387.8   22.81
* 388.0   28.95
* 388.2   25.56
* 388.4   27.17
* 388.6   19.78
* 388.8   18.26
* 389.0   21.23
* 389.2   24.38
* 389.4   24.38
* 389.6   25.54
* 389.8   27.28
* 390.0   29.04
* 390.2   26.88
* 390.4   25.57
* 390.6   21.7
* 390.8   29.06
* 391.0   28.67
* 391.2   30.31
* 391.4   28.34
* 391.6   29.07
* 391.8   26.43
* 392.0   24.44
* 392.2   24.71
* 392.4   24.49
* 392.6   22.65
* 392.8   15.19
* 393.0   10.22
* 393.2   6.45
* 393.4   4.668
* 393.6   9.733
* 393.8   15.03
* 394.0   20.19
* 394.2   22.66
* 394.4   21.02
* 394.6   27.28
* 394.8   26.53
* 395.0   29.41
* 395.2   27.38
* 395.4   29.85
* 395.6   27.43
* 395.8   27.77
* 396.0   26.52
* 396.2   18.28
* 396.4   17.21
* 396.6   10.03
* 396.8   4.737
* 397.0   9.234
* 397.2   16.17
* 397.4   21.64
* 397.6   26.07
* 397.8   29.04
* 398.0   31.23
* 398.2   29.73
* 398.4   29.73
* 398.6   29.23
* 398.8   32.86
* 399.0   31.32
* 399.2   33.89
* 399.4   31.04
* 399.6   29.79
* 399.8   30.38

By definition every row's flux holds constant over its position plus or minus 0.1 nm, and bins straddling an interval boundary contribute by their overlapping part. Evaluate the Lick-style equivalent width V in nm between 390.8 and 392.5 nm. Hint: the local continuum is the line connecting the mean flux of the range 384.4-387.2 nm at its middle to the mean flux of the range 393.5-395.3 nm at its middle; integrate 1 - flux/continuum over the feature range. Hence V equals -0.23 nm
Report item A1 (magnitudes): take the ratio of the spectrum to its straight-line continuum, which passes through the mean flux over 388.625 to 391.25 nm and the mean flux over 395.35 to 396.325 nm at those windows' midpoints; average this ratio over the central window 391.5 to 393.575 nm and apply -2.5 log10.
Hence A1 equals 0.34 mag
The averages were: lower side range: 25.3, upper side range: 25.5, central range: 18.5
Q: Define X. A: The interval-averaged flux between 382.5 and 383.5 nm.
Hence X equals 18.3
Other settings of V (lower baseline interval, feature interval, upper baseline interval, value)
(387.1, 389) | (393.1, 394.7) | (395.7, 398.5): 0.46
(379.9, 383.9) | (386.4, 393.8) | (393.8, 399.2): 0.15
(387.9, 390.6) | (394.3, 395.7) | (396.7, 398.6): -0.24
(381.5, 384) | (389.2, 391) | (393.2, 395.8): -0.45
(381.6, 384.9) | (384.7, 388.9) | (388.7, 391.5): -0.43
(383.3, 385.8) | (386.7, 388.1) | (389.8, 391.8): -0.06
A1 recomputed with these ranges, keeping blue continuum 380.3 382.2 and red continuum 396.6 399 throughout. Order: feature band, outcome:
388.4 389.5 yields 0.17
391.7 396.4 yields 0.15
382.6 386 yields 0.18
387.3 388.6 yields 0.01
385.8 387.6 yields -0.01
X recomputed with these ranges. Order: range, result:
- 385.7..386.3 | 24.7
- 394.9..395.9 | 28.4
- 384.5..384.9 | 30.7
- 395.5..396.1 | 27.2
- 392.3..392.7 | 23.6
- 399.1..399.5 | 32.5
